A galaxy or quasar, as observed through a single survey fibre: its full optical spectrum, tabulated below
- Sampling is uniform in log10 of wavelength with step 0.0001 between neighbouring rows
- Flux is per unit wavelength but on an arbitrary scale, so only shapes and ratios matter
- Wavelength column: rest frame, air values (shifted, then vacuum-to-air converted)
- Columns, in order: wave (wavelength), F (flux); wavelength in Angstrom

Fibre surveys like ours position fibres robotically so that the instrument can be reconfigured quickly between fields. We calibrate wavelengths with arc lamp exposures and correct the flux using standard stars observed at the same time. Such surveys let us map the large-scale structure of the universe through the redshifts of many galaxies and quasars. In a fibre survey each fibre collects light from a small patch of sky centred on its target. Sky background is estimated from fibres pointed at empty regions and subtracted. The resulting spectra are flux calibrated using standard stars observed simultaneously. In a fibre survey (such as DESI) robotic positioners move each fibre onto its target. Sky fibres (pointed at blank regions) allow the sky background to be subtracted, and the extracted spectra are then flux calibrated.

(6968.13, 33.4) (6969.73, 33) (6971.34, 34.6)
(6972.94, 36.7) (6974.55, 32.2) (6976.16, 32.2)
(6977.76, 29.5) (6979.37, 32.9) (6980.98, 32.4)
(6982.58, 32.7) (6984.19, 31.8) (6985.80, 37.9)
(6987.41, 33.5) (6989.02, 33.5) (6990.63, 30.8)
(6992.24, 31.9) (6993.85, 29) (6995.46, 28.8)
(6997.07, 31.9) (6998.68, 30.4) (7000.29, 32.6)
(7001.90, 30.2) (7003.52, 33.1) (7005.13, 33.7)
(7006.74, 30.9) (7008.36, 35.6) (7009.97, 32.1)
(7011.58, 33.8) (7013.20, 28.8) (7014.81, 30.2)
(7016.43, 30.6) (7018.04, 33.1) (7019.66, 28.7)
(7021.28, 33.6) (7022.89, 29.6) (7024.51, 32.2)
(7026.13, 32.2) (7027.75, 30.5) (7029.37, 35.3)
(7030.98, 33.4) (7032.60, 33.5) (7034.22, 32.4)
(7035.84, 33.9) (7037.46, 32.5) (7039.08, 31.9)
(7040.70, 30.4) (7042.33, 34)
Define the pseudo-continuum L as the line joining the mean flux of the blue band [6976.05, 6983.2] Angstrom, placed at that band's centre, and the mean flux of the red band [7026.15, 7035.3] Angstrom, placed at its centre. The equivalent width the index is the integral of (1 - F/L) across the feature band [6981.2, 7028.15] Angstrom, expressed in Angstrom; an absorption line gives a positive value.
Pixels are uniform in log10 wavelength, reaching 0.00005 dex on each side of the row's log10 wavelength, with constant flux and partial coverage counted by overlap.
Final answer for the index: 0.83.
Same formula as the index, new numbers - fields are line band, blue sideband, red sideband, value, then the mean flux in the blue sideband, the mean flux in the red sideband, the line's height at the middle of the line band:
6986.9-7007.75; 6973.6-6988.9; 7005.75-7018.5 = 0.5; 32.8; 31.9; 32.4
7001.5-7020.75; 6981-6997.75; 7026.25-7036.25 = 0.5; 32.2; 33.1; 32.7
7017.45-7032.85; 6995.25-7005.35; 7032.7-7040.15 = 0.1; 31.6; 32.7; 32.3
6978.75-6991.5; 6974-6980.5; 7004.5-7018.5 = -0.6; 31.7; 32.1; 31.8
